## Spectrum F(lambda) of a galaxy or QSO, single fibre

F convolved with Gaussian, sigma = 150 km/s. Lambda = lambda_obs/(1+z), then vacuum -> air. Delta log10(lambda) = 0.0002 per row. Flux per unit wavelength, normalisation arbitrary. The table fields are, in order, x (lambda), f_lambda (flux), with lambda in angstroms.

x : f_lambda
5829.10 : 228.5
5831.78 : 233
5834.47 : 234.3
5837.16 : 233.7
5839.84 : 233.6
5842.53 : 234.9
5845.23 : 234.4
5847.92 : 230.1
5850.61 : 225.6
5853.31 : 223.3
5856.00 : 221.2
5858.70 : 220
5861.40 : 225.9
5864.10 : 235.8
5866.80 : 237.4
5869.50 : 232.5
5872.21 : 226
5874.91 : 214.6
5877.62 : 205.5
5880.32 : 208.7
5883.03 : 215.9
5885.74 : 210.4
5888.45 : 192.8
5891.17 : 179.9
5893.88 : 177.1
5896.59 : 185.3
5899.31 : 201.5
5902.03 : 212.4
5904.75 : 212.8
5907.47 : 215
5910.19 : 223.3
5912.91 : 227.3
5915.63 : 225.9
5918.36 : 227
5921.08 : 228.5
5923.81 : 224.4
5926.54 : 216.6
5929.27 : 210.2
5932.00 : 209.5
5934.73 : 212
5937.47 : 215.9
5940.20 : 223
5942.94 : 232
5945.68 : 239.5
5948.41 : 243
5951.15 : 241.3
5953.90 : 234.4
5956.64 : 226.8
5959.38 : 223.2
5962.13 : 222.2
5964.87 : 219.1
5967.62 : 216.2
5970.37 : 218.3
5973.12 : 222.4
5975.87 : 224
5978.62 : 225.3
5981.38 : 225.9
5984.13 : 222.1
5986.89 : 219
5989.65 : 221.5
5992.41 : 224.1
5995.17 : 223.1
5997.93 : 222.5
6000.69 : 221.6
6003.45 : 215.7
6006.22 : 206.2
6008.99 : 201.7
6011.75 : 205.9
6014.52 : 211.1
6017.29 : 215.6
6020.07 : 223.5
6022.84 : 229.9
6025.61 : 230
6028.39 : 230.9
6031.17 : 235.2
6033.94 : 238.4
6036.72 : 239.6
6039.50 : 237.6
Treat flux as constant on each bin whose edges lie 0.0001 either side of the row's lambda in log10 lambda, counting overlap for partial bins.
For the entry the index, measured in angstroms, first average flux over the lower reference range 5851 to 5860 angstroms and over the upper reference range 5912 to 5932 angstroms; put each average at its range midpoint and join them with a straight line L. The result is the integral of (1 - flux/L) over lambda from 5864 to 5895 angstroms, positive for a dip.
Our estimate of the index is 1.57 angstroms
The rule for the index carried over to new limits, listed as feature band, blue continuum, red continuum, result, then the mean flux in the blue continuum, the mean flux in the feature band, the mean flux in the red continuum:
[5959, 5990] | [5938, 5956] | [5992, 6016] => 0.4 angstroms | 234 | 222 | 214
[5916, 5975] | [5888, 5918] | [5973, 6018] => -3.5 angstroms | 206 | 224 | 218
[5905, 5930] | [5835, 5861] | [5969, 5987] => 0.4 angstroms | 229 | 222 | 223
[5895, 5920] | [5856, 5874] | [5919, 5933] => 0.8 angstroms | 229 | 214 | 219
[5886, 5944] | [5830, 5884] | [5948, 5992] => 3.5 angstroms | 226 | 212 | 225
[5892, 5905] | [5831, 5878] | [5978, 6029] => 1.7 angstroms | 228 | 196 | 219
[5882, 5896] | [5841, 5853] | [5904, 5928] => 2.0 angstroms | 230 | 194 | 223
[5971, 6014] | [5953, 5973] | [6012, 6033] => 1.0 angstroms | 223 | 219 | 224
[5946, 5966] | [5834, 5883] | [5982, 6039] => -0.6 angstroms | 226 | 231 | 222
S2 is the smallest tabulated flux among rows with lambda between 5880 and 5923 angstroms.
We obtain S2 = 177.1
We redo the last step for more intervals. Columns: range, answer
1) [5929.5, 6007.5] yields 206.2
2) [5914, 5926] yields 224.4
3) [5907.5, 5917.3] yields 223.3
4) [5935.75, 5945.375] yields 215.9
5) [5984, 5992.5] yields 219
